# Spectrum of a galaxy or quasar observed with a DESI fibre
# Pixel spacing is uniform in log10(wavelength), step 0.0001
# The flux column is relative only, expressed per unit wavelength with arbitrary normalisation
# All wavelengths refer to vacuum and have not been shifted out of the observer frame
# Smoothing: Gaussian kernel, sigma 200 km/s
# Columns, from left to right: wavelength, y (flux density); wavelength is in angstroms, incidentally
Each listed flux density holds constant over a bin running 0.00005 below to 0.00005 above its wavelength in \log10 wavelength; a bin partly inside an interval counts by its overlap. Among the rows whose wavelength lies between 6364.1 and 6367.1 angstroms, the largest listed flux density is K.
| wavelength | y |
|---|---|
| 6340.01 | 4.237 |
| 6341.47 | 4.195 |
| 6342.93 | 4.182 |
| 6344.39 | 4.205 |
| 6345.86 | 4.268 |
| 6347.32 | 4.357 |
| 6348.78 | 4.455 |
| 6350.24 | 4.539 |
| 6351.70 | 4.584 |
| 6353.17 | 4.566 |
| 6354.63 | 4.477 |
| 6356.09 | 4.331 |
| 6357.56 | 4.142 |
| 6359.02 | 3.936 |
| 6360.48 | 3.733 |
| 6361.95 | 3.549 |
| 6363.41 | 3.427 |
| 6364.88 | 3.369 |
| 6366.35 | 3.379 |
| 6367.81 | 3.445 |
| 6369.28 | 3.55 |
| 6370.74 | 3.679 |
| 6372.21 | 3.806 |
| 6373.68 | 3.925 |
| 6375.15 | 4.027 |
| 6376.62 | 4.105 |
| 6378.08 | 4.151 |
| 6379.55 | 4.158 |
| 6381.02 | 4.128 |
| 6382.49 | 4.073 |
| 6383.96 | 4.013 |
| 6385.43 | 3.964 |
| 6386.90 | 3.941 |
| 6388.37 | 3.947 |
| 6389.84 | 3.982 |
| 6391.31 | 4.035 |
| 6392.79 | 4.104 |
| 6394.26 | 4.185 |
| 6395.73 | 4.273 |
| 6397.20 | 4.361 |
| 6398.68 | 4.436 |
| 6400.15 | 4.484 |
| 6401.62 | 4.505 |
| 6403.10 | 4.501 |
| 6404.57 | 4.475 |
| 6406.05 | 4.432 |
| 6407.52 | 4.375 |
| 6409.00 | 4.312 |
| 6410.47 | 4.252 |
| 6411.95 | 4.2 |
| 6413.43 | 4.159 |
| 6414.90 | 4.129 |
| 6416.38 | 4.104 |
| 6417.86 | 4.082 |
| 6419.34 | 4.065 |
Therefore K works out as 3.379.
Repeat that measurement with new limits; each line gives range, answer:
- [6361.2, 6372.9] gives 3.806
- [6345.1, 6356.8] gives 4.584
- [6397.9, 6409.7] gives 4.505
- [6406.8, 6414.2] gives 4.375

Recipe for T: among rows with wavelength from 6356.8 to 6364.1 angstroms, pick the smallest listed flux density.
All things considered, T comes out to 3.427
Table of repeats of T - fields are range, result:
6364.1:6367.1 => 3.369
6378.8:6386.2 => 3.964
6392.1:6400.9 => 4.104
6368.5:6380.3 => 3.55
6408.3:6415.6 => 4.129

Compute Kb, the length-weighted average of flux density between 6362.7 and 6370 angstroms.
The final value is 3.43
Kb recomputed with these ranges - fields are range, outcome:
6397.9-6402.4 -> 4.47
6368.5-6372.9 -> 3.68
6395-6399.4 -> 4.35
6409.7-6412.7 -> 4.23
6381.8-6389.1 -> 3.99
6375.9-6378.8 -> 4.14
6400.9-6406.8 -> 4.48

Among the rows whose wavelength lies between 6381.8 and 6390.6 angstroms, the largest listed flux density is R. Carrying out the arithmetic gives 4.073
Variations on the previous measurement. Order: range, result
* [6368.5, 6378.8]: 4.151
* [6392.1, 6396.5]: 4.273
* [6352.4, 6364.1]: 4.566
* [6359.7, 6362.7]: 3.733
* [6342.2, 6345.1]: 4.205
